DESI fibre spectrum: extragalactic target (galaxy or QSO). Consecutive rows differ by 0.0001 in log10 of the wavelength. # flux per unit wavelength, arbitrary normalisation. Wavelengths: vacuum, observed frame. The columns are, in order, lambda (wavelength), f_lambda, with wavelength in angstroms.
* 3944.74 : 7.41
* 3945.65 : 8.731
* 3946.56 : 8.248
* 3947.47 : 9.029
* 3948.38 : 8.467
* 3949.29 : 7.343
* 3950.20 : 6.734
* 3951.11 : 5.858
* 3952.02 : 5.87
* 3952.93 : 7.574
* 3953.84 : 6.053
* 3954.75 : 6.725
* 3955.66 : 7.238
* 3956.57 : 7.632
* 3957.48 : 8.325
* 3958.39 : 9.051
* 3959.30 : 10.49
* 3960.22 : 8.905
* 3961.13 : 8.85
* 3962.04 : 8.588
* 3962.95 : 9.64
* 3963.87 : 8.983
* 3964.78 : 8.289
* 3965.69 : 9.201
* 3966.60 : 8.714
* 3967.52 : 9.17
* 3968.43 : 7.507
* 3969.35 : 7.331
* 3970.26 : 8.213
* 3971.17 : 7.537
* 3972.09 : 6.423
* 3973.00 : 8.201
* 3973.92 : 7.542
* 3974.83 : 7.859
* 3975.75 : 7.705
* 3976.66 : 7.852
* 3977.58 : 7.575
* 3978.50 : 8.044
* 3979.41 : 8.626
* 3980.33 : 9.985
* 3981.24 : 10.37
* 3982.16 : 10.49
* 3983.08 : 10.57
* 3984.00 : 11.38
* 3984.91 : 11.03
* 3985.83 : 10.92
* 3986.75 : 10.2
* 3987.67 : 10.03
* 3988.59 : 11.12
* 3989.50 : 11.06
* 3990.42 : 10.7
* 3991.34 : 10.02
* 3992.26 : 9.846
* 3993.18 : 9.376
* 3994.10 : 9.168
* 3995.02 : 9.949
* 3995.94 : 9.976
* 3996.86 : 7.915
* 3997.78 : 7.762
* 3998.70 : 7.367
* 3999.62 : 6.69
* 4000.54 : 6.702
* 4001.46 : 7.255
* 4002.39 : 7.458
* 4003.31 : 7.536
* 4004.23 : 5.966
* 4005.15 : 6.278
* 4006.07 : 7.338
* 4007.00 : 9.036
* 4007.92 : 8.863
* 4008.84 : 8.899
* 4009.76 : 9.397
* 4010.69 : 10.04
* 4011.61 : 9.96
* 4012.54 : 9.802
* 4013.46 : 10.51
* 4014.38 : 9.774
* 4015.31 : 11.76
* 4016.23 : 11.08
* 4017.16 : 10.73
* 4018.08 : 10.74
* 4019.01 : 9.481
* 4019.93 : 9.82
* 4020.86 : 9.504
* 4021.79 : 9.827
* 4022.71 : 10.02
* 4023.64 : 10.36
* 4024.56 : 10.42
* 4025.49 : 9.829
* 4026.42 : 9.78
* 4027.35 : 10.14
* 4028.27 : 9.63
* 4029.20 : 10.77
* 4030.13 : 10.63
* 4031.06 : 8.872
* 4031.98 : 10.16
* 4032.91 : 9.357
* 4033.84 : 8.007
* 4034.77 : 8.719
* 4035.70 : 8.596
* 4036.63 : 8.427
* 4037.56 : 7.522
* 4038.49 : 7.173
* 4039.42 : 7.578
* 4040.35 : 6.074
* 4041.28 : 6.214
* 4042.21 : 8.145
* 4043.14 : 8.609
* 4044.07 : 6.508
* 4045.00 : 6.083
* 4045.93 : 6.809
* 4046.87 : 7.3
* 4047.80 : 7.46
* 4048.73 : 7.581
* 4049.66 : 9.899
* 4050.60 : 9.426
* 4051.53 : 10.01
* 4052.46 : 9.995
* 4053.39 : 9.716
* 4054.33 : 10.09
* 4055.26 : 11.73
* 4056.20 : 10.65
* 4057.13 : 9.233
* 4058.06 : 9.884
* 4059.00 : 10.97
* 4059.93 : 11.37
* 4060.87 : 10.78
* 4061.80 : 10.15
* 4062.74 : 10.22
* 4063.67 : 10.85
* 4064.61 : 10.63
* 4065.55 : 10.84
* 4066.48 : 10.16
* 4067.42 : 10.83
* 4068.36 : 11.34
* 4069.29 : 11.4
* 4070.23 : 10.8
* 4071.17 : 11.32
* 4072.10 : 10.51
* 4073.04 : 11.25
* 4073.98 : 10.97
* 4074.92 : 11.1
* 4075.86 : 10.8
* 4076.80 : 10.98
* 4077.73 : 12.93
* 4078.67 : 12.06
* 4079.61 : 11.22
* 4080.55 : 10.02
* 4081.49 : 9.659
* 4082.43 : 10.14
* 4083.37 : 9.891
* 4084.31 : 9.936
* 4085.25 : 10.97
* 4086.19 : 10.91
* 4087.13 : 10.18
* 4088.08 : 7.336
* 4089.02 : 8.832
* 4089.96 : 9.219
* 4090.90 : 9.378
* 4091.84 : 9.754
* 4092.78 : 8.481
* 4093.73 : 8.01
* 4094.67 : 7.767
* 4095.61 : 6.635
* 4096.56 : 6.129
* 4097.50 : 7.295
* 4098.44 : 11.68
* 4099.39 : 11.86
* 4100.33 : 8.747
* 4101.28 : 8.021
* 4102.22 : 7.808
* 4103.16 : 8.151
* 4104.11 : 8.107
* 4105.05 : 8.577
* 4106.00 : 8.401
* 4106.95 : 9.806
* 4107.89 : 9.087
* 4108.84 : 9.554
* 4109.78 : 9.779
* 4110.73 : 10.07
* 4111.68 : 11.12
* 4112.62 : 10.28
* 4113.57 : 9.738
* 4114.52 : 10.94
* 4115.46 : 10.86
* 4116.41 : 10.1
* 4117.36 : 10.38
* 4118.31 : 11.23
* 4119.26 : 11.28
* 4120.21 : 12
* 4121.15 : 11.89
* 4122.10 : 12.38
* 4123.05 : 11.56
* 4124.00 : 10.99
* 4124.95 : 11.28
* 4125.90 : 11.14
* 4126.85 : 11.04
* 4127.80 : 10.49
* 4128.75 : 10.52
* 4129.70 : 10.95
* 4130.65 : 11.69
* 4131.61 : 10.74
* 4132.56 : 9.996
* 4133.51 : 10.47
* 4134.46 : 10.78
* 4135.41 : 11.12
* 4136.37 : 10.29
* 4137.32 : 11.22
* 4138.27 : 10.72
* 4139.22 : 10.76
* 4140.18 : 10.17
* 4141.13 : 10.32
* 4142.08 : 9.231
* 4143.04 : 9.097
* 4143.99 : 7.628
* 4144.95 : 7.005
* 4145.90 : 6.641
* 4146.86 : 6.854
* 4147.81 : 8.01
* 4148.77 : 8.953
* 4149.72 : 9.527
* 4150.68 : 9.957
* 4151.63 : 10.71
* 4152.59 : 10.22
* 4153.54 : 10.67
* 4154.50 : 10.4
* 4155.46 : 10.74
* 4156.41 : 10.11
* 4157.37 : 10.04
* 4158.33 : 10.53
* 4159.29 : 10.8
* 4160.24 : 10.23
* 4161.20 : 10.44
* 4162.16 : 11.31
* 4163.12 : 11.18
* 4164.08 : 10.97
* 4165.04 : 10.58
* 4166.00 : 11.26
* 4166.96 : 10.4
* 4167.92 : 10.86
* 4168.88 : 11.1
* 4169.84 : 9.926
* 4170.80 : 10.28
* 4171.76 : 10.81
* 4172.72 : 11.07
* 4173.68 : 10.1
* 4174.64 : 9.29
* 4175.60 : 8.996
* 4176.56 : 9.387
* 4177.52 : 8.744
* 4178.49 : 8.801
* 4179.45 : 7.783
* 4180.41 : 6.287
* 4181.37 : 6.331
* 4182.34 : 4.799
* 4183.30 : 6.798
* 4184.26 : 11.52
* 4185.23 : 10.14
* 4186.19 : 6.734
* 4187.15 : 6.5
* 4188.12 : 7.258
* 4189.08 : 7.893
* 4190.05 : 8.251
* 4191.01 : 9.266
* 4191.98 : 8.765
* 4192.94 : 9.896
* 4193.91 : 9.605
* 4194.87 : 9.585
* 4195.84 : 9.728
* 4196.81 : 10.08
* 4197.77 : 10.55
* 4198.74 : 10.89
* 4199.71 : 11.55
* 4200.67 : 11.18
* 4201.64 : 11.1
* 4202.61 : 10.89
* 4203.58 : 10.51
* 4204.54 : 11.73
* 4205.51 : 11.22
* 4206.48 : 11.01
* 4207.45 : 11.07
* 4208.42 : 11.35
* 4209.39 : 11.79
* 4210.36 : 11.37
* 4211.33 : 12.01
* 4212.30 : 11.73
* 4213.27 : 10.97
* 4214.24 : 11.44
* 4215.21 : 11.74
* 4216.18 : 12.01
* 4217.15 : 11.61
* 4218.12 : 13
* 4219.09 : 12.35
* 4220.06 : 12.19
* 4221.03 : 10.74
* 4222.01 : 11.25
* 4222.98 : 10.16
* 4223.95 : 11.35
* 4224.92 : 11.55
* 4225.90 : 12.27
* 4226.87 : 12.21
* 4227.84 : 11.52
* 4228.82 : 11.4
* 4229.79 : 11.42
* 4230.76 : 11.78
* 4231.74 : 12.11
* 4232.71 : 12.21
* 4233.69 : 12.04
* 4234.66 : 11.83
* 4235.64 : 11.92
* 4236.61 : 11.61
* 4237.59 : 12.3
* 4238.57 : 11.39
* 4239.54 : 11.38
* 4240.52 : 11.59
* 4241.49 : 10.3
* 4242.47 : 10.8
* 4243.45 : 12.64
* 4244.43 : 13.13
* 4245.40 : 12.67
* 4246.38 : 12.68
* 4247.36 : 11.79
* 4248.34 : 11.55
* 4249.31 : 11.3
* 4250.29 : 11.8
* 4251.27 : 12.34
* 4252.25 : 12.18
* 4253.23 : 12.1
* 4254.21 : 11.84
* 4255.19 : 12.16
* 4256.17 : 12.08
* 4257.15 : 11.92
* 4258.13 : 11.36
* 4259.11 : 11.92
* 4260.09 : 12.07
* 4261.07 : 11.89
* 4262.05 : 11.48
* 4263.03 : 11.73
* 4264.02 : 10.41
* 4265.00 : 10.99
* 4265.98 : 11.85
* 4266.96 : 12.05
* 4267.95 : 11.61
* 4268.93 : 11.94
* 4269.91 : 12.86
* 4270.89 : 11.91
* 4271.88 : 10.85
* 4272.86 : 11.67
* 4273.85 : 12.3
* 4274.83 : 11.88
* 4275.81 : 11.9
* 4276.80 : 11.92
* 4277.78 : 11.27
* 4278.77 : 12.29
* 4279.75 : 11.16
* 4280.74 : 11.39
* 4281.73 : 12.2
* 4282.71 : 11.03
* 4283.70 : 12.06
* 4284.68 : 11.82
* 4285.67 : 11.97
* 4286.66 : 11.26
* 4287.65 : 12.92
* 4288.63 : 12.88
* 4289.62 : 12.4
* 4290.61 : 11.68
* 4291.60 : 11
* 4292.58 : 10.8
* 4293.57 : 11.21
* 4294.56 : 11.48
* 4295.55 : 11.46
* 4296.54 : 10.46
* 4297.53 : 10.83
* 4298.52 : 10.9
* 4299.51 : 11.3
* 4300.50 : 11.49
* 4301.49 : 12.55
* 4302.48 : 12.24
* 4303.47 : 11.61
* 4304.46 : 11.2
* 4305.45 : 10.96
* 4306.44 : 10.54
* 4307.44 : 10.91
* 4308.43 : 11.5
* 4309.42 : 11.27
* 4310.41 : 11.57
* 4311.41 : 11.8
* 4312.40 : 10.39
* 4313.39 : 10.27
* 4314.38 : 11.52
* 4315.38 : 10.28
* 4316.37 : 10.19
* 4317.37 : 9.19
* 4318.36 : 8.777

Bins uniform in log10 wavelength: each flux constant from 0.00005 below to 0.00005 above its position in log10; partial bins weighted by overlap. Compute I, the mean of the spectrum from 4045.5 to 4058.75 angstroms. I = 9.3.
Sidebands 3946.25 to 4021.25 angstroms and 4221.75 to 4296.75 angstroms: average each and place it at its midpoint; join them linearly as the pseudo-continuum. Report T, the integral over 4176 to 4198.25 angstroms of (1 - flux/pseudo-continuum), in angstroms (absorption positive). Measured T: 5.08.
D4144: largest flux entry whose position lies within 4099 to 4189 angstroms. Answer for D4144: 12.38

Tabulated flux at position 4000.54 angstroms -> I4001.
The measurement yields 6.702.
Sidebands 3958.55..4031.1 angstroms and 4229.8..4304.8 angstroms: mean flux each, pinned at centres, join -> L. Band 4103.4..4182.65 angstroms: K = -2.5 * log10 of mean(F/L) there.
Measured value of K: 0.06 mag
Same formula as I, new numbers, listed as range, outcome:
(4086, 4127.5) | 9.72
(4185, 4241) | 10.9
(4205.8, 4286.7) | 11.7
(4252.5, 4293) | 11.8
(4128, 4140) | 10.7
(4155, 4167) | 10.7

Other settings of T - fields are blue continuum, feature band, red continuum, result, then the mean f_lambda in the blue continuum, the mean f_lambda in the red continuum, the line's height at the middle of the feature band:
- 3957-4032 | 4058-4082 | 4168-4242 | -3.1 angstroms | 9.18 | 10.5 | 9.64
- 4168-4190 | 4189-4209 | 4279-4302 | -2.4 angstroms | 8.69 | 11.6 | 9.21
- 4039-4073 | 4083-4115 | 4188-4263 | 2.5 angstroms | 9.51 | 11.3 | 9.97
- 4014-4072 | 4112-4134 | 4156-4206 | -3.0 angstroms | 9.55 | 9.69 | 9.63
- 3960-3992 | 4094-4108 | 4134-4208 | 1.4 angstroms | 9.11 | 9.7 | 9.49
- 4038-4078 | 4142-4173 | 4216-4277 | 2.5 angstroms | 9.67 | 11.8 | 10.8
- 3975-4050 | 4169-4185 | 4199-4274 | 3.0 angstroms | 9.01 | 11.7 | 11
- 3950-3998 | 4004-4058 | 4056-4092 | 3.6 angstroms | 8.78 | 10.5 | 9.76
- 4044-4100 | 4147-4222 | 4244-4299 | 5.6 angstroms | 9.85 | 11.8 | 10.9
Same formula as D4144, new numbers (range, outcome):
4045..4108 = 12.93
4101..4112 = 11.12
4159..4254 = 13.13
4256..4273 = 12.86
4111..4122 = 12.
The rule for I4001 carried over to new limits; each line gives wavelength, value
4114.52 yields 10.94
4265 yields 10.99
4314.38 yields 11.52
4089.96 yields 9.219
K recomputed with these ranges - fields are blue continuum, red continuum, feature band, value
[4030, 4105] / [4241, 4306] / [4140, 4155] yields 0.14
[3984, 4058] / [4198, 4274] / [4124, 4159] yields 0.06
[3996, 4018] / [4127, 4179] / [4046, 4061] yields -0.06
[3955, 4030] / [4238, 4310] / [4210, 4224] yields -0.04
